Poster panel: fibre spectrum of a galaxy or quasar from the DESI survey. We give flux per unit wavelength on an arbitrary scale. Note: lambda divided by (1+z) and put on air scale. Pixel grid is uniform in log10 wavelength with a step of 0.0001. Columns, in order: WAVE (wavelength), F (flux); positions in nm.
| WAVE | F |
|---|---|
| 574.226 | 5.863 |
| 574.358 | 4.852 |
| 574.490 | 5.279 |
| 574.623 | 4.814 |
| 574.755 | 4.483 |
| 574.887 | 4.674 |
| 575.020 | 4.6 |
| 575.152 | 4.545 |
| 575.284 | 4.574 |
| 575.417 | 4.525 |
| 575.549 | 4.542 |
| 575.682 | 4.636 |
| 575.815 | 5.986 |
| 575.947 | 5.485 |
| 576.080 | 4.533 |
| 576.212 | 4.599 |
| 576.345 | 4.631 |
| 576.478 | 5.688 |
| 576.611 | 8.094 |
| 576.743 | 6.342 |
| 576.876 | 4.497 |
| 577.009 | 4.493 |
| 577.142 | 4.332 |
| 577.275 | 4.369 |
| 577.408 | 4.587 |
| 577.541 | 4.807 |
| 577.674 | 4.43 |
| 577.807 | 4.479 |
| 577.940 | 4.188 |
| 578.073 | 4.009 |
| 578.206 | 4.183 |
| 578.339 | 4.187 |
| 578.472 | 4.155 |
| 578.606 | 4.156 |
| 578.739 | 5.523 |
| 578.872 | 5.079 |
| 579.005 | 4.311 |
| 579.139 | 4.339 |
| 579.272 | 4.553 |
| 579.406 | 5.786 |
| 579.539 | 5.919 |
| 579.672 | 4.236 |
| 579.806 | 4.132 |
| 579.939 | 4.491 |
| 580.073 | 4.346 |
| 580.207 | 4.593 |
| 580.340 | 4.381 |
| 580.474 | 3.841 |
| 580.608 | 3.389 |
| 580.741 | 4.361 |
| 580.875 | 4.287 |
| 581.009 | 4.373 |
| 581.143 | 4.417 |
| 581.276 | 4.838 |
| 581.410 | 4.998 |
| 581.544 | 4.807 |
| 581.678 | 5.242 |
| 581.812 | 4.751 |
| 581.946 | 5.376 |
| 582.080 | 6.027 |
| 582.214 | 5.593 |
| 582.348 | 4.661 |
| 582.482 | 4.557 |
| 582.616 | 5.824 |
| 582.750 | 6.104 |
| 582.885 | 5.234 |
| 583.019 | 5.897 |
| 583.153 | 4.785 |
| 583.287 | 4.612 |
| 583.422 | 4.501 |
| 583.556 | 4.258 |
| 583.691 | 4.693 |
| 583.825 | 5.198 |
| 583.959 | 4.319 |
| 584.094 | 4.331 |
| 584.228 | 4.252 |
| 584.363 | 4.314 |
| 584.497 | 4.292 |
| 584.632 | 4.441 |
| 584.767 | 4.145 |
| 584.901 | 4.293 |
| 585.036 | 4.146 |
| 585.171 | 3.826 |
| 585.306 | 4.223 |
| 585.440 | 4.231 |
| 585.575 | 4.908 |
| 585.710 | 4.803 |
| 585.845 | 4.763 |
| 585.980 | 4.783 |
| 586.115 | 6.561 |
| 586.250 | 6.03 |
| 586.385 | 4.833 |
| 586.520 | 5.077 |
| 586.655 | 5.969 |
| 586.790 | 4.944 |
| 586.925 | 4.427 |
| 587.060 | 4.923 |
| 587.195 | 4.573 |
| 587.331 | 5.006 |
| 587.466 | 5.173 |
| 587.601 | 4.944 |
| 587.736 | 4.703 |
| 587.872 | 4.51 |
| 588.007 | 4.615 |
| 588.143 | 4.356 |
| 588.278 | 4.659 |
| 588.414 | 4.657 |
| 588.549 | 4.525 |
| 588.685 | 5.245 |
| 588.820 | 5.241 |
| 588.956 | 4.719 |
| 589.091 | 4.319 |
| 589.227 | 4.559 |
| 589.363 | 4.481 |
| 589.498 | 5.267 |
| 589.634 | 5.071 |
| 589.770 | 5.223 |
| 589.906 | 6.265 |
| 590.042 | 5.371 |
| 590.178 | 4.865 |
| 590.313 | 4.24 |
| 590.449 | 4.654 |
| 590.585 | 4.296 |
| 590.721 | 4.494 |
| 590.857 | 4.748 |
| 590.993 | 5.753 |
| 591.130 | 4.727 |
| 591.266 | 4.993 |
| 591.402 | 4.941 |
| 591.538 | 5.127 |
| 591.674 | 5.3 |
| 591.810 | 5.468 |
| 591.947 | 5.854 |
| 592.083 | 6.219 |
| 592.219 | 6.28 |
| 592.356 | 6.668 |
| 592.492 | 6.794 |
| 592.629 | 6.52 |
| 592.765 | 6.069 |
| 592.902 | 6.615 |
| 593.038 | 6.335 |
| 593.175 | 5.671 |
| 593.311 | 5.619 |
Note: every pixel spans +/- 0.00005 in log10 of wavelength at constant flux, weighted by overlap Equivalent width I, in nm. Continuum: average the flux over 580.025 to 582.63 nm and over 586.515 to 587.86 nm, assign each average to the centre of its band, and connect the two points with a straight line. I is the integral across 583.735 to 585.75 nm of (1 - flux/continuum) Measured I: 0.20 nm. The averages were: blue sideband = 4.71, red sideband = 4.95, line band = 4.38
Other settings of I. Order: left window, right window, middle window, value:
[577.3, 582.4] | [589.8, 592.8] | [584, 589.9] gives 0.413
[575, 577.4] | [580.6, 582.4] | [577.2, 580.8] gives 0.331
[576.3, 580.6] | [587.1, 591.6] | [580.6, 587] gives -0.053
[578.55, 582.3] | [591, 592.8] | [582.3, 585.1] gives 0.169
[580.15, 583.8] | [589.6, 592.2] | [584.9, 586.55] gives 0.051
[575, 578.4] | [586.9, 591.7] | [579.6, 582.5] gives 0.126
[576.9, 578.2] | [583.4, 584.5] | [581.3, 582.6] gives -0.199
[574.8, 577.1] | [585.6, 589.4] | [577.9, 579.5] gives 0.147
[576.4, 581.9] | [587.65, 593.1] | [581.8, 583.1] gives -0.156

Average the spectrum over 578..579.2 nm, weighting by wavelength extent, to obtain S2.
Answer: 4.44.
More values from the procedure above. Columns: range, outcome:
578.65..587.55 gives 4.79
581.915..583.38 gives 5.32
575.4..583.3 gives 4.83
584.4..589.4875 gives 4.76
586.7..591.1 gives 4.84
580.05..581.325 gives 4.27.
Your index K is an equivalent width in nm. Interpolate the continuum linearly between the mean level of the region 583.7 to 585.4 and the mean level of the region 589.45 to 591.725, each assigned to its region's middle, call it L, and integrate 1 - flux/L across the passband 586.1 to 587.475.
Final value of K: -0.18 nm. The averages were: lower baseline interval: 4.33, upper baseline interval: 5.01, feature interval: 5.18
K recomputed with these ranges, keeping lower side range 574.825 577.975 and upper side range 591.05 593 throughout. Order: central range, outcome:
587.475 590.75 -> 0.491 nm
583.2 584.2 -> 0.148 nm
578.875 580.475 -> 0.149 nm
